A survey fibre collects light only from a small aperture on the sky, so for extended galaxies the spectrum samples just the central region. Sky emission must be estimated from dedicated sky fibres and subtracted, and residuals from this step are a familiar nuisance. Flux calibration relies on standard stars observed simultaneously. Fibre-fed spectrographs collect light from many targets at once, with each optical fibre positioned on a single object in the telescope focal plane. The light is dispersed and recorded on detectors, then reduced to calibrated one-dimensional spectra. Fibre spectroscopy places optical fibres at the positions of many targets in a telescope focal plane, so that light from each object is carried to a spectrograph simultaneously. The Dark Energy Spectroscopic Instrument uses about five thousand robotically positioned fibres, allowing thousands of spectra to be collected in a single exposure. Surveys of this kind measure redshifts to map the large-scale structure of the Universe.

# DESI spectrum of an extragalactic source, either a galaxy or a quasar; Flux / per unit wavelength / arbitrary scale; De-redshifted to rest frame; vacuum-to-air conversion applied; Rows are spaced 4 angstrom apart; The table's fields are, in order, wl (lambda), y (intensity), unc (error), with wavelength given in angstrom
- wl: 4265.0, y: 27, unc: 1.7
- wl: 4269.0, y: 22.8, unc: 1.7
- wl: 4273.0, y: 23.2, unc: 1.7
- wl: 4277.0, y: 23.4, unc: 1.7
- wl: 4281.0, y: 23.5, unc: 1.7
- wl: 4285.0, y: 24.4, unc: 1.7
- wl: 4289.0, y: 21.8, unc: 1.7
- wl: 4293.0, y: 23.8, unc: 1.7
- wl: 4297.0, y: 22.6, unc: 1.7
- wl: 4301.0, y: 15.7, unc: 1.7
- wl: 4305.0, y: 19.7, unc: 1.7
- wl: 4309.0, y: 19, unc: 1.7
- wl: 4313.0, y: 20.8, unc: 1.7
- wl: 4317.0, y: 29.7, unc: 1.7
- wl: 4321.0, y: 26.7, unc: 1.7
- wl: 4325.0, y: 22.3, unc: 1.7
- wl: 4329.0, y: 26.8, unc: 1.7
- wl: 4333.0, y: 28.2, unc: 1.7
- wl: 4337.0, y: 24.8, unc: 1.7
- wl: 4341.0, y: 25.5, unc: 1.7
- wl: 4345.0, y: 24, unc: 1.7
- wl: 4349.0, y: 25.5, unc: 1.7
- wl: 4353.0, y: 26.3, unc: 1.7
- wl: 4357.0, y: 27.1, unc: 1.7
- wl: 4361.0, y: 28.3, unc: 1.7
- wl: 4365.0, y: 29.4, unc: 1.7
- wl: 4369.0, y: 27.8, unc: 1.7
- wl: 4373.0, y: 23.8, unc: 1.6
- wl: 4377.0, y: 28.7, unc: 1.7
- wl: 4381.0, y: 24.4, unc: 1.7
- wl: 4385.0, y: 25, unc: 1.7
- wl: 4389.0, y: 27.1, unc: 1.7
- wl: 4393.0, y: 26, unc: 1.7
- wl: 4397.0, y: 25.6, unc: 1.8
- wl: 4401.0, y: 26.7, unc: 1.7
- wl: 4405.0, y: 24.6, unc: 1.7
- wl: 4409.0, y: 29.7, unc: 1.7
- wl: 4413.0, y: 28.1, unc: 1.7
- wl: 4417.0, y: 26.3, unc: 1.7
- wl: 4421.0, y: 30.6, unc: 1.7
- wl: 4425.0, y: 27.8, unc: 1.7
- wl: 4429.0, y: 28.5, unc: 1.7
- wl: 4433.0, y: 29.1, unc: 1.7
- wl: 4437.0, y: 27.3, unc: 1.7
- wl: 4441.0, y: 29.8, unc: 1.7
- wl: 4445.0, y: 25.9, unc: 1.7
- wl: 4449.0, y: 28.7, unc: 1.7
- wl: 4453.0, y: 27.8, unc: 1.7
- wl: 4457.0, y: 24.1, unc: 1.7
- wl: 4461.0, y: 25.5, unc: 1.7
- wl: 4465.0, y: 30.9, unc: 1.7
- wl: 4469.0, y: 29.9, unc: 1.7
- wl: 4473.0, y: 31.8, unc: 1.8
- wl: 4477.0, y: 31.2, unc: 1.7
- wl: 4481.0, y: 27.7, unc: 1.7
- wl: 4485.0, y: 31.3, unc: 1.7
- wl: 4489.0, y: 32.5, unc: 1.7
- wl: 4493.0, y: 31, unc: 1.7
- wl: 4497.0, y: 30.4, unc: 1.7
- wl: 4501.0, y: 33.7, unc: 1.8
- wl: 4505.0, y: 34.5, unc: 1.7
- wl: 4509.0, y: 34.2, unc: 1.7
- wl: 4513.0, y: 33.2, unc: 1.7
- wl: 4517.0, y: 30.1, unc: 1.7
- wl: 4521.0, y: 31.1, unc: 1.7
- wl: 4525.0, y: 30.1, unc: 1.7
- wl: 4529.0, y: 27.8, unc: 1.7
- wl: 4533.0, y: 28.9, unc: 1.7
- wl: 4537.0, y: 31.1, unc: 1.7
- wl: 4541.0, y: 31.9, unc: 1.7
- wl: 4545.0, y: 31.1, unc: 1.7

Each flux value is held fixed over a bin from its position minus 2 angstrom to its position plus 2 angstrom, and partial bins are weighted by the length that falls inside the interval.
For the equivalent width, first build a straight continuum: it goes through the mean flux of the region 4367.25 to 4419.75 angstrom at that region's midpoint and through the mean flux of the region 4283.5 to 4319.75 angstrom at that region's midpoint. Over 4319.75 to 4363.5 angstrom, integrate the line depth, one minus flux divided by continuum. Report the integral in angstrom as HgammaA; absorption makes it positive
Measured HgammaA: -3.7 angstrom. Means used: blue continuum 22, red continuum 26.5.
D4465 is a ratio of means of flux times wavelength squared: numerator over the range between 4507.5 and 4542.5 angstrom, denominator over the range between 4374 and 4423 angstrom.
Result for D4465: 1.2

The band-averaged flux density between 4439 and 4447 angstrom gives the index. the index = 27.9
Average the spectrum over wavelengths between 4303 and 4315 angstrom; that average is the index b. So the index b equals 19.8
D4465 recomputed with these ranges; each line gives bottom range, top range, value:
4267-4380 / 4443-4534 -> 1.32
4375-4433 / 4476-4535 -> 1.20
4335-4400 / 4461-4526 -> 1.26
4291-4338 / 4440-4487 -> 1.32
